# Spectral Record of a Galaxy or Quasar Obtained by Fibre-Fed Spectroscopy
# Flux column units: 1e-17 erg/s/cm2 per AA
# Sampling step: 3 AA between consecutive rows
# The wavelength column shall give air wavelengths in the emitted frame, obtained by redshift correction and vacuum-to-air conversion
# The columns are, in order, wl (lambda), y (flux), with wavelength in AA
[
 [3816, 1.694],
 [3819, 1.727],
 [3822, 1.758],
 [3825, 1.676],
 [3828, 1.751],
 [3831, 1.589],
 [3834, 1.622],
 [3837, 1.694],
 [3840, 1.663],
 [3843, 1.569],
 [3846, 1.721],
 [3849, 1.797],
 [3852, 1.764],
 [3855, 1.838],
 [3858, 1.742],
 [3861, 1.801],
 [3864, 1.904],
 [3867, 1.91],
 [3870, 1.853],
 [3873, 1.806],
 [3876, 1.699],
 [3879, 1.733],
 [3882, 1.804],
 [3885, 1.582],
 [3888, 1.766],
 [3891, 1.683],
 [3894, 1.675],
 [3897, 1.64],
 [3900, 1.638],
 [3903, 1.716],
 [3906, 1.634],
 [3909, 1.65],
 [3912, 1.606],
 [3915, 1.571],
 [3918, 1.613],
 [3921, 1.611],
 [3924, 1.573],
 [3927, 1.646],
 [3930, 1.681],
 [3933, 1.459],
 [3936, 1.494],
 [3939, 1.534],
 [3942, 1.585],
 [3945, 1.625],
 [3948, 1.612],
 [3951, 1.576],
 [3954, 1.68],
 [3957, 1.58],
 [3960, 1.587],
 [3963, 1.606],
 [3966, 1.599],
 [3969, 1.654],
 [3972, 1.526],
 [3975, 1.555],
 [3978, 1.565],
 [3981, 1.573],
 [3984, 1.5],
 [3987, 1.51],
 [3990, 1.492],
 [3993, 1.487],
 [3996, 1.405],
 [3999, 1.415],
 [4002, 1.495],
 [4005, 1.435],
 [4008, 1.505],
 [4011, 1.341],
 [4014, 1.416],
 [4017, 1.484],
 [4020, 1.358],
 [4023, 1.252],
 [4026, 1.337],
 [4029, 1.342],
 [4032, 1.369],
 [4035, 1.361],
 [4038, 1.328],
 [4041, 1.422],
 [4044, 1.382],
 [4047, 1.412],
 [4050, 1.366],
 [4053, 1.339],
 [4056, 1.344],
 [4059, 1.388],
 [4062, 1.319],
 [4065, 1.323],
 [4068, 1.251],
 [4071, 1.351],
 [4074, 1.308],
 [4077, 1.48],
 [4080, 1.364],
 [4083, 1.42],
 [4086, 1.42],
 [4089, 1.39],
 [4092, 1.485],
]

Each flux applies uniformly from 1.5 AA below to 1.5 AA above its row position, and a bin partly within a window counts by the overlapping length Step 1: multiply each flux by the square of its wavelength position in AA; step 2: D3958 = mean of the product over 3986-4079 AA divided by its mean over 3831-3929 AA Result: 0.88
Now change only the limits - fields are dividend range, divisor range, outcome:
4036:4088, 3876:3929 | 0.89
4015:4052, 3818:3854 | 0.89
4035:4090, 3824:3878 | 0.87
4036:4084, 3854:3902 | 0.85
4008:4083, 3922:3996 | 0.91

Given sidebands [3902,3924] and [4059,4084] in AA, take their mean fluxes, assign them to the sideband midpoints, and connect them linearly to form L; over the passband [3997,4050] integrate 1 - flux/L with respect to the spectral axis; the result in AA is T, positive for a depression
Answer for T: 1.62 AA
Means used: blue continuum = 1.62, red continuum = 1.35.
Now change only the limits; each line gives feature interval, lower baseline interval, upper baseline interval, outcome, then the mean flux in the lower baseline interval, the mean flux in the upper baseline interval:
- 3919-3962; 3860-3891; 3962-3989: 1.3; 1.78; 1.56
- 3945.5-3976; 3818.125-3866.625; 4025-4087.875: -1.4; 1.73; 1.36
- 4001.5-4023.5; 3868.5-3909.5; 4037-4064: 0.5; 1.71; 1.37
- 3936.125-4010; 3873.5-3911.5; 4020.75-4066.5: -1.7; 1.69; 1.35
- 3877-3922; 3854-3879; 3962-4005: 1.8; 1.81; 1.52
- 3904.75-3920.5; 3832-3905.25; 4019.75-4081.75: 0.3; 1.73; 1.35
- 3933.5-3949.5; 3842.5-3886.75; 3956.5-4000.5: 0.5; 1.77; 1.54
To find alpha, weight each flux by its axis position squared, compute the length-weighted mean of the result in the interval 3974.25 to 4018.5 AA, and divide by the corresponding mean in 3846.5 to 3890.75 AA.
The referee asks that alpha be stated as 0.9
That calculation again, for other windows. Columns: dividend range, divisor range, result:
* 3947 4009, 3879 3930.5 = 0.97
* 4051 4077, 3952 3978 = 0.88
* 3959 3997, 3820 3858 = 0.97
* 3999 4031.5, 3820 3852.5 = 0.91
